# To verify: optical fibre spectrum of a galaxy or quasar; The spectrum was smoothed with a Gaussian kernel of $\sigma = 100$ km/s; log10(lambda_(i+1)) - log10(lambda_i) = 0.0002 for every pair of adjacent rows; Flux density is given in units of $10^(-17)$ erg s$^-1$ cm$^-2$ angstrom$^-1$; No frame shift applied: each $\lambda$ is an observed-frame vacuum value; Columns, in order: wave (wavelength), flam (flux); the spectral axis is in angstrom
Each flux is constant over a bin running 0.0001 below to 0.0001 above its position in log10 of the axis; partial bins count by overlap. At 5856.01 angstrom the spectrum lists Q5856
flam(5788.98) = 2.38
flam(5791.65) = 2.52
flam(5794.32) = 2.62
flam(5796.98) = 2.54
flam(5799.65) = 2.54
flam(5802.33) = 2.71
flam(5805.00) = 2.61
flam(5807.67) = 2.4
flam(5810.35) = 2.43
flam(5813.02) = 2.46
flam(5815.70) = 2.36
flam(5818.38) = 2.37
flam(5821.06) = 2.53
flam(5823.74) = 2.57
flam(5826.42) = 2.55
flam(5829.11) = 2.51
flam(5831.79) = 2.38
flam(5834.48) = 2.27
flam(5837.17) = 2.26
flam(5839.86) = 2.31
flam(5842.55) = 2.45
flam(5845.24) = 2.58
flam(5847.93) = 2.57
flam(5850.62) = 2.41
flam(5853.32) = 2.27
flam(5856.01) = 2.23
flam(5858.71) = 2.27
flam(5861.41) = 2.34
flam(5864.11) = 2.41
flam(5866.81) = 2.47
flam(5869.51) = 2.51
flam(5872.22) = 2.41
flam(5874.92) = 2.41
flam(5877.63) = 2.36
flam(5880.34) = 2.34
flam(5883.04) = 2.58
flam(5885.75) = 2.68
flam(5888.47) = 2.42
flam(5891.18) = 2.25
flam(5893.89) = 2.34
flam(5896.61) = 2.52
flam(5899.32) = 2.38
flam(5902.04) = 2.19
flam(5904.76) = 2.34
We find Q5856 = 2.23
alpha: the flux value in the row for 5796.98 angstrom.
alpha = 2.54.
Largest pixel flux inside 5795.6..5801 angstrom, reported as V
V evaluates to 2.54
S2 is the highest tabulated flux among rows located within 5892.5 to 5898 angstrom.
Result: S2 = 2.52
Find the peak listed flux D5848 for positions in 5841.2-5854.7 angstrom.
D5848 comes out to 2.58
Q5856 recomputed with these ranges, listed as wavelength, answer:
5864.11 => 2.41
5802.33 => 2.71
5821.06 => 2.53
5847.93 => 2.57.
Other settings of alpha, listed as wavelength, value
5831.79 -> 2.38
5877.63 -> 2.36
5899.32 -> 2.38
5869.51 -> 2.51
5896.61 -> 2.52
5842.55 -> 2.45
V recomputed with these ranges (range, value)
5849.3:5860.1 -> 2.41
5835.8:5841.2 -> 2.31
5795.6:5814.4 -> 2.71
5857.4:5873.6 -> 2.51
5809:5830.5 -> 2.57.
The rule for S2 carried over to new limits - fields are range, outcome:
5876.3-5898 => 2.68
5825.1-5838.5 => 2.55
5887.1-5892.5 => 2.42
